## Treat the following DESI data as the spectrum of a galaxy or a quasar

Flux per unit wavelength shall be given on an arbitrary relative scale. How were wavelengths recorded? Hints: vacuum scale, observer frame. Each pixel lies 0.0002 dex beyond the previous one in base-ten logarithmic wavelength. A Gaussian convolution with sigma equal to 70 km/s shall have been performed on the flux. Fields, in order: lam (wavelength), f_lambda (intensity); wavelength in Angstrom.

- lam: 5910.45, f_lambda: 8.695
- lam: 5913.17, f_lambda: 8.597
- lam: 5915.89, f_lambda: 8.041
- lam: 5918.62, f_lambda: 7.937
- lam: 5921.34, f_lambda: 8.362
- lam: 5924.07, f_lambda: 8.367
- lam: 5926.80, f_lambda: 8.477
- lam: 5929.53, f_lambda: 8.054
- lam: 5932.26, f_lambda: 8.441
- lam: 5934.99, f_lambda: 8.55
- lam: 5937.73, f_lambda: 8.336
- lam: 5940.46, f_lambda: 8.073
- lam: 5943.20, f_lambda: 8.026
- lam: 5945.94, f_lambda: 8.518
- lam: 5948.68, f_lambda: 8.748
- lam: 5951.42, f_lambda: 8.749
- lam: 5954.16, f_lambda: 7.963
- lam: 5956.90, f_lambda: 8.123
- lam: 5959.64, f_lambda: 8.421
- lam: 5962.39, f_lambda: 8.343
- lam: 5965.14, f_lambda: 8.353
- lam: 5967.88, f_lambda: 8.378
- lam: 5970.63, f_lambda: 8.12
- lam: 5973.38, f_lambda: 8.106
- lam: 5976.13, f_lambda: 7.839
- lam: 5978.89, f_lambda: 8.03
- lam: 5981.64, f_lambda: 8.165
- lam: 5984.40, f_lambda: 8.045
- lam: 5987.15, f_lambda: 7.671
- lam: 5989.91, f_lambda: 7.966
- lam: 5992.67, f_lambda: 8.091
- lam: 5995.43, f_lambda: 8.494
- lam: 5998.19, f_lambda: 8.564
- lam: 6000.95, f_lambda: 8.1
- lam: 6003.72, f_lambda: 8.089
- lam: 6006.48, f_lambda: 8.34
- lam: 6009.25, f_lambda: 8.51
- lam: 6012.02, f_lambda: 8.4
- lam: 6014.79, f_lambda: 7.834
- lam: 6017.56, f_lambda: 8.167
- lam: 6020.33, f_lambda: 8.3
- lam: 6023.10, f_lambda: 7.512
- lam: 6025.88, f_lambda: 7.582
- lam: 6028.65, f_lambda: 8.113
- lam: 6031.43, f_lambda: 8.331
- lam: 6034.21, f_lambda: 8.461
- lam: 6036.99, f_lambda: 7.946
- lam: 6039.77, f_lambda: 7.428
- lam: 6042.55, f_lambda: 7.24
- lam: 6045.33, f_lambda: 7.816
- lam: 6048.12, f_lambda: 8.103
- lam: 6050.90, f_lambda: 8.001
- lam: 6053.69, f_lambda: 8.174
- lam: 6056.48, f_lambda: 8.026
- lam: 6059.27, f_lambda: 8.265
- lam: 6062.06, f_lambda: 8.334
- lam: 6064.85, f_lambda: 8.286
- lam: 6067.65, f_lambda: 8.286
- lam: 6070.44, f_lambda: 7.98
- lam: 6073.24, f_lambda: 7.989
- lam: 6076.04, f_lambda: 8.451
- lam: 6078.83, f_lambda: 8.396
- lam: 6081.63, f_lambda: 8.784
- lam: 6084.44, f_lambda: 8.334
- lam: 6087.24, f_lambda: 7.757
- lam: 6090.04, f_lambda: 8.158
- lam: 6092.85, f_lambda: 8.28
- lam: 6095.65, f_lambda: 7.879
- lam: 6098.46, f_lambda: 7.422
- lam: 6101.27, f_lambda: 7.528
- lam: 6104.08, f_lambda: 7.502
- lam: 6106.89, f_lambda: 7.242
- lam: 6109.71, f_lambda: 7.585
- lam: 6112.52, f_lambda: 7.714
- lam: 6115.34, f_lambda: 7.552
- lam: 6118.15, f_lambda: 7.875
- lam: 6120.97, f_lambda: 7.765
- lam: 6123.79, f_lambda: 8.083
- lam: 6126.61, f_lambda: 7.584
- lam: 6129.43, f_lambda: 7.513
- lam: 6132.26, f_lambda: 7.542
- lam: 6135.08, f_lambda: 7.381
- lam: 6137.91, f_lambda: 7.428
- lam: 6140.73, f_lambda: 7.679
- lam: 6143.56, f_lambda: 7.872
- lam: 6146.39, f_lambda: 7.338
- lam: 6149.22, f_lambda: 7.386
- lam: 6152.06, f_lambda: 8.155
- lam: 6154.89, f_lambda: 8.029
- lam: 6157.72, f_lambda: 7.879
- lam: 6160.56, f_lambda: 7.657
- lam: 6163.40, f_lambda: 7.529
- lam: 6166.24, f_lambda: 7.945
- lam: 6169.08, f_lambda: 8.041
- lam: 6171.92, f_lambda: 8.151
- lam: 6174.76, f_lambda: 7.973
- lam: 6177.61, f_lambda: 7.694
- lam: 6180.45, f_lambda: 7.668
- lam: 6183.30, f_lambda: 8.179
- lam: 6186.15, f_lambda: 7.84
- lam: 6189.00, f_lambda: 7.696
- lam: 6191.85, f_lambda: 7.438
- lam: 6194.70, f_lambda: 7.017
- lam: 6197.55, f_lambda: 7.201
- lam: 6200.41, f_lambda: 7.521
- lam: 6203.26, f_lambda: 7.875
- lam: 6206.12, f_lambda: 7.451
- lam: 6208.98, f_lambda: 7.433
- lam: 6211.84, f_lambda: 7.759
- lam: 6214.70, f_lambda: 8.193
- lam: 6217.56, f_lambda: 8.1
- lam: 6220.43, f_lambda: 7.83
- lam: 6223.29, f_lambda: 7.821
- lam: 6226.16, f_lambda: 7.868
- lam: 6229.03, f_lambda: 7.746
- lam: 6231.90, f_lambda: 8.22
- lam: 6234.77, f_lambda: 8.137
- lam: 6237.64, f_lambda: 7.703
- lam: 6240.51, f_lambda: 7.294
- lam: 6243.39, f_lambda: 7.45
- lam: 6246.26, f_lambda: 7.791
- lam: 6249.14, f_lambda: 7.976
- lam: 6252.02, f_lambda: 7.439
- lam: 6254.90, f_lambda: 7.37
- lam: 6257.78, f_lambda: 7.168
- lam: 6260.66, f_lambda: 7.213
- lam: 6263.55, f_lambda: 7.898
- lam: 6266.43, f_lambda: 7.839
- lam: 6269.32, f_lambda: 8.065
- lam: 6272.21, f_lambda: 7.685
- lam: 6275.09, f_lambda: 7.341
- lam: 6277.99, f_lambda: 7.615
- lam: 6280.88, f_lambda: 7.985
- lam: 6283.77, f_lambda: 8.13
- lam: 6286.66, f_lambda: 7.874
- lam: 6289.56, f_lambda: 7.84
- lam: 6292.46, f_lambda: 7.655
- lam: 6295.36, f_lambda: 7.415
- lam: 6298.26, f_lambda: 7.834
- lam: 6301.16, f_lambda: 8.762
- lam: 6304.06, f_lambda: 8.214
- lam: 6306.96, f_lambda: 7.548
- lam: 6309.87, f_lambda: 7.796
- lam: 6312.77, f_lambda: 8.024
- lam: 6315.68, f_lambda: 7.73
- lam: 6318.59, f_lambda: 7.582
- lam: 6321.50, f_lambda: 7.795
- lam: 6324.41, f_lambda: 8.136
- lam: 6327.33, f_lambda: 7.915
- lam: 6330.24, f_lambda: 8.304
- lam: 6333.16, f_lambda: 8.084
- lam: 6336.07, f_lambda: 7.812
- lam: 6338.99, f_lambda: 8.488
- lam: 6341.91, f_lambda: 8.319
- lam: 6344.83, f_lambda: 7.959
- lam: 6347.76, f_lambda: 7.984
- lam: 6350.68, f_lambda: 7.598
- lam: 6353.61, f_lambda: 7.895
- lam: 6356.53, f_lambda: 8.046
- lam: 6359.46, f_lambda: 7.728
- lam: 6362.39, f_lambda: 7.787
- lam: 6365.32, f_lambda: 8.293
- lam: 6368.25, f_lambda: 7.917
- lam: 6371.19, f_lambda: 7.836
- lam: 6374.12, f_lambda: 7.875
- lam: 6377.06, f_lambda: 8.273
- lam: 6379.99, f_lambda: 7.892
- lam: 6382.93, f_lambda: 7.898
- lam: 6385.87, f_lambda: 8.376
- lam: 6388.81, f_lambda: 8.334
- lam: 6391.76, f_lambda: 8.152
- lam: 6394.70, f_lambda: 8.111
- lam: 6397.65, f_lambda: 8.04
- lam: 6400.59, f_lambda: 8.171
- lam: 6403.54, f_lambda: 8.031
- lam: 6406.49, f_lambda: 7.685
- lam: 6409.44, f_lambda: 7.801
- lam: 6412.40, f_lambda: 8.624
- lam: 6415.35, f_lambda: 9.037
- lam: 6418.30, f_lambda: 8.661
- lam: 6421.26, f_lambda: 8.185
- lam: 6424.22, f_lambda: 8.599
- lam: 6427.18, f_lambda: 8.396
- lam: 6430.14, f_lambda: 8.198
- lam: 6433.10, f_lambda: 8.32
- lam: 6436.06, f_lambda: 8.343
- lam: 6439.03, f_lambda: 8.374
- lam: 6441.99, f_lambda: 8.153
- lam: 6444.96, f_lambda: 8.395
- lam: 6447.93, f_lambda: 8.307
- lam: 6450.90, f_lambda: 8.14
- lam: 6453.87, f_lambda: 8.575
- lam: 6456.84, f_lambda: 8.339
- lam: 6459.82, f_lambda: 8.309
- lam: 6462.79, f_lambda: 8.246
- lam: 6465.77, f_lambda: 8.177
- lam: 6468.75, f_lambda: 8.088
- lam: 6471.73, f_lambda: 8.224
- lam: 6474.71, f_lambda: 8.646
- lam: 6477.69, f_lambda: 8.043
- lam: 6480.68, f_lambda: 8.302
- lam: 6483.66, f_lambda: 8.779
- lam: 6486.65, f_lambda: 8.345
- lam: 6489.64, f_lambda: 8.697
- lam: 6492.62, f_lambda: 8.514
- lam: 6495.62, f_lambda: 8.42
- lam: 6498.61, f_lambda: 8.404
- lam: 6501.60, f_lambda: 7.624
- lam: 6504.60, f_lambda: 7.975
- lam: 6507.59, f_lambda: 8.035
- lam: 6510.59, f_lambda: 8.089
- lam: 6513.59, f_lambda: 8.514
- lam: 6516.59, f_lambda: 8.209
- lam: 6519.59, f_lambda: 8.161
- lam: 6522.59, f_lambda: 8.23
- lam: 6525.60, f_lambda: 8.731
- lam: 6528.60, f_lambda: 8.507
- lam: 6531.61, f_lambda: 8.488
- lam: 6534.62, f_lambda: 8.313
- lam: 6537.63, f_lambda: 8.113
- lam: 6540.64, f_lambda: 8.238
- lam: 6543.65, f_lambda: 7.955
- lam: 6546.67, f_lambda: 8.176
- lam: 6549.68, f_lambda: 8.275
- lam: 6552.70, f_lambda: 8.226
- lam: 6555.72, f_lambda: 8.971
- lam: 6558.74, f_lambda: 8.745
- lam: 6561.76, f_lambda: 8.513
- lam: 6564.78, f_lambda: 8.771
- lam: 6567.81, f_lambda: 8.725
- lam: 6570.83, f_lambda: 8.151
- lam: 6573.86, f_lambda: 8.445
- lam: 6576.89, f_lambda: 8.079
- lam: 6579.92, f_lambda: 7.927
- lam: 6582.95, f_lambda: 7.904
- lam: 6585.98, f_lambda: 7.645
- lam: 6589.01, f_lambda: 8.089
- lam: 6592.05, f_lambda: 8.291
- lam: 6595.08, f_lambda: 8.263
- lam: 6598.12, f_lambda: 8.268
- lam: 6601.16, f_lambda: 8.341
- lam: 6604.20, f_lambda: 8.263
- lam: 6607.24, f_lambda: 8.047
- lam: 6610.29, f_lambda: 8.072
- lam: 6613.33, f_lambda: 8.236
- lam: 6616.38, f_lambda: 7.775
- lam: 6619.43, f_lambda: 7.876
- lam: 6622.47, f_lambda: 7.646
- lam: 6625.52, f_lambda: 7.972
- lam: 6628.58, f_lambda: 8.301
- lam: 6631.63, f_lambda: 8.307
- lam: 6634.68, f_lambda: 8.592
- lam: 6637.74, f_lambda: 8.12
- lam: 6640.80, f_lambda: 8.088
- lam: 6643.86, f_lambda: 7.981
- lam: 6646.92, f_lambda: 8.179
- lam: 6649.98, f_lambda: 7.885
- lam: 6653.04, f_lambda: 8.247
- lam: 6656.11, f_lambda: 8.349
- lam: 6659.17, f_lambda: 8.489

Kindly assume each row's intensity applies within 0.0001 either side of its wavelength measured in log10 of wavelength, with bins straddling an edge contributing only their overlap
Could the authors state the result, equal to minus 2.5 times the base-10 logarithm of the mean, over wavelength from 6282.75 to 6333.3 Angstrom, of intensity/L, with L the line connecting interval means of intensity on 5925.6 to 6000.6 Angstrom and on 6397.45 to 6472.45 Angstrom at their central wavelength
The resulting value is 0.048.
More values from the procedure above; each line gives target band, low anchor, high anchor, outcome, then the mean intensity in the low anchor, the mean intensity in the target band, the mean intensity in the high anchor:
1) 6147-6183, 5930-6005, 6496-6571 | 0.06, 8.23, 7.84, 8.33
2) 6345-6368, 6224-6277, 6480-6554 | 0.00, 7.68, 7.91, 8.29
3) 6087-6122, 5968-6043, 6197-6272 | 0.03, 8.07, 7.71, 7.71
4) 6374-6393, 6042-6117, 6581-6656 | -0.01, 7.97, 8.13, 8.1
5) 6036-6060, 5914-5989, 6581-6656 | 0.05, 8.23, 7.88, 8.1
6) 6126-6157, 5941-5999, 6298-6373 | 0.06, 8.22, 7.64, 7.98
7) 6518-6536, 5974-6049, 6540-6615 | -0.02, 8.04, 8.41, 8.26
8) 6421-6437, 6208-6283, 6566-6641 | -0.05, 7.73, 8.35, 8.14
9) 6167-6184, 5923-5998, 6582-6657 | 0.03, 8.24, 7.94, 8.11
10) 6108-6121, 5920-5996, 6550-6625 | 0.08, 8.24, 7.68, 8.22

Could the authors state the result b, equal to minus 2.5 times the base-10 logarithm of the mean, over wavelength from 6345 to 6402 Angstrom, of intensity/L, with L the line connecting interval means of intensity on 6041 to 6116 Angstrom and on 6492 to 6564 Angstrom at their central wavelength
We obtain 0.025 mag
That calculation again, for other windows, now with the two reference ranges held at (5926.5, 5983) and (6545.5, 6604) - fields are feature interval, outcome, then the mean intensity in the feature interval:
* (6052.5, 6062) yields 0.013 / 8.18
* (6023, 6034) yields 0.039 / 7.99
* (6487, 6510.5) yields 0.009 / 8.24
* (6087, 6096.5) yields 0.029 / 8.06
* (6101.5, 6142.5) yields 0.093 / 7.6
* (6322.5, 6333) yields 0.026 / 8.1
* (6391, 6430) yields 0.004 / 8.27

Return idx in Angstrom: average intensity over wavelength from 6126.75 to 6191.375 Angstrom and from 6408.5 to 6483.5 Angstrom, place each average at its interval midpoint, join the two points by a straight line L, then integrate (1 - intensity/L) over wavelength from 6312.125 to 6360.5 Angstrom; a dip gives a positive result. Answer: 0.9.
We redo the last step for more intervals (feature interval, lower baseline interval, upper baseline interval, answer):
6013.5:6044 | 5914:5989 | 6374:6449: 1.23 Angstrom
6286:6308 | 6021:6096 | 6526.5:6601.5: 0.76 Angstrom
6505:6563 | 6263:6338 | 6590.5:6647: -1.90 Angstrom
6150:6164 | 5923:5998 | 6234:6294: 0.06 Angstrom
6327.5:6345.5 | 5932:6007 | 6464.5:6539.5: 0.28 Angstrom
